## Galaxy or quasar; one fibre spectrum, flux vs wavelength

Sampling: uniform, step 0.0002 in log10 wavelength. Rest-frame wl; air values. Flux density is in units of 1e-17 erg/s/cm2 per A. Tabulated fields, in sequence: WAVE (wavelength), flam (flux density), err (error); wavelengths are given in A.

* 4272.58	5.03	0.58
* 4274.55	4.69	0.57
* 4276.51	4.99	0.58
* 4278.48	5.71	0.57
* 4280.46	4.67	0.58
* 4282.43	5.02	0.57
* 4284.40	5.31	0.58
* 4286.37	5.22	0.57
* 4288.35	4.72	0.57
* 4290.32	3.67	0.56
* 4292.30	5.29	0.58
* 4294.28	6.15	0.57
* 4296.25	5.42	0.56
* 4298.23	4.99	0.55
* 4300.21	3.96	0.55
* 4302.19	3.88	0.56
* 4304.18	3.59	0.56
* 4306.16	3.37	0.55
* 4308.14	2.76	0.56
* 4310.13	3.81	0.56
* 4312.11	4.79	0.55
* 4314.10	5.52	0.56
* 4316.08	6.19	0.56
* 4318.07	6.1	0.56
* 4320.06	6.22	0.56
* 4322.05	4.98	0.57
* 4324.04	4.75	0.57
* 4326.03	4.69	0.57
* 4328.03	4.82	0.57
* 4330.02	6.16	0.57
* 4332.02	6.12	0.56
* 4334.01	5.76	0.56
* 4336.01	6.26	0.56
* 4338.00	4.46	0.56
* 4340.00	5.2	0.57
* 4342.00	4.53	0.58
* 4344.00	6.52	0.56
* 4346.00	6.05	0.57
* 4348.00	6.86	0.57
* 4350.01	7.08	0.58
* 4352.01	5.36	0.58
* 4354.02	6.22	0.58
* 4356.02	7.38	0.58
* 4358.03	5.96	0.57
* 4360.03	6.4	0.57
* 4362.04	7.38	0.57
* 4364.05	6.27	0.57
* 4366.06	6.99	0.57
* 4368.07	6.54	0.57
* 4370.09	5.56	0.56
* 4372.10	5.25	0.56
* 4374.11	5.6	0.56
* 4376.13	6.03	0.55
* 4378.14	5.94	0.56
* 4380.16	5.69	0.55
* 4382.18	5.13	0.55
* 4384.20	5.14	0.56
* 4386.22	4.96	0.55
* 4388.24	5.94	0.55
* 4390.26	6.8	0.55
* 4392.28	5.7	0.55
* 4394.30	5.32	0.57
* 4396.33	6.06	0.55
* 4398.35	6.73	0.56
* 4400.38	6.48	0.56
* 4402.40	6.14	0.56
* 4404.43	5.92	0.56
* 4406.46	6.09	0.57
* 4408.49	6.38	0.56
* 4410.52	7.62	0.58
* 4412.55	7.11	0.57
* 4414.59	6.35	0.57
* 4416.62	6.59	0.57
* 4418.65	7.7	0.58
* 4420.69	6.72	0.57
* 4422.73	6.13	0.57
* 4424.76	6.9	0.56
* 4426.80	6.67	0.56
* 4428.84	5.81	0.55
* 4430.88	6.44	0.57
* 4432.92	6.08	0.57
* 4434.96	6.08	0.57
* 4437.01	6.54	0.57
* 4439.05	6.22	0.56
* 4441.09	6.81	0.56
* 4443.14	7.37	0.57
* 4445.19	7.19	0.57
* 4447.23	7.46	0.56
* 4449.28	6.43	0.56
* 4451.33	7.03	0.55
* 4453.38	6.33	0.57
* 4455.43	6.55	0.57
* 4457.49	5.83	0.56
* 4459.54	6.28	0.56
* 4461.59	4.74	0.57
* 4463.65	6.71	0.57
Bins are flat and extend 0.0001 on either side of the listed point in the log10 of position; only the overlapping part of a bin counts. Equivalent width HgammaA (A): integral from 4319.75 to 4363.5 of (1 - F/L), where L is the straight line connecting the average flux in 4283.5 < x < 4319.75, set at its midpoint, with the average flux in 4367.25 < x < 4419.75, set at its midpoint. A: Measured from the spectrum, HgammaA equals -4.33 A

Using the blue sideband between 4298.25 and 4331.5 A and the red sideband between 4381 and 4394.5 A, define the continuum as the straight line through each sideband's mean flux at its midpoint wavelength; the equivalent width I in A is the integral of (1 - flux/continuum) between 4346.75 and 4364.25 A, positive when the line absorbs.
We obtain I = -4.5 A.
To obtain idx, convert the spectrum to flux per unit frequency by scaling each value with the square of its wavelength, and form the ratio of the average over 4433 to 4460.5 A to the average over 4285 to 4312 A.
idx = 1.61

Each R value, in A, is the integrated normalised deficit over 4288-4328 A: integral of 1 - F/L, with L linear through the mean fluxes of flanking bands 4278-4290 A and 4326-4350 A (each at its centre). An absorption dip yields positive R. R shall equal 4.3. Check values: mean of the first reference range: 5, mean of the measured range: 4.75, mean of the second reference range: 5.72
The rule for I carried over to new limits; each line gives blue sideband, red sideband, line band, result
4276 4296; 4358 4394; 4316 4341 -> 0.0 A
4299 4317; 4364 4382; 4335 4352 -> -2.3 A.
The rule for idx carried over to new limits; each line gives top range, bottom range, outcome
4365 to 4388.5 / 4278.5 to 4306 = 1.25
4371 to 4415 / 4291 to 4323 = 1.30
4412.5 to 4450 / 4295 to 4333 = 1.44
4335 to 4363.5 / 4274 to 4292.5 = 1.28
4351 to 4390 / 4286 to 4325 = 1.30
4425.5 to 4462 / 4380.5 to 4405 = 1.13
